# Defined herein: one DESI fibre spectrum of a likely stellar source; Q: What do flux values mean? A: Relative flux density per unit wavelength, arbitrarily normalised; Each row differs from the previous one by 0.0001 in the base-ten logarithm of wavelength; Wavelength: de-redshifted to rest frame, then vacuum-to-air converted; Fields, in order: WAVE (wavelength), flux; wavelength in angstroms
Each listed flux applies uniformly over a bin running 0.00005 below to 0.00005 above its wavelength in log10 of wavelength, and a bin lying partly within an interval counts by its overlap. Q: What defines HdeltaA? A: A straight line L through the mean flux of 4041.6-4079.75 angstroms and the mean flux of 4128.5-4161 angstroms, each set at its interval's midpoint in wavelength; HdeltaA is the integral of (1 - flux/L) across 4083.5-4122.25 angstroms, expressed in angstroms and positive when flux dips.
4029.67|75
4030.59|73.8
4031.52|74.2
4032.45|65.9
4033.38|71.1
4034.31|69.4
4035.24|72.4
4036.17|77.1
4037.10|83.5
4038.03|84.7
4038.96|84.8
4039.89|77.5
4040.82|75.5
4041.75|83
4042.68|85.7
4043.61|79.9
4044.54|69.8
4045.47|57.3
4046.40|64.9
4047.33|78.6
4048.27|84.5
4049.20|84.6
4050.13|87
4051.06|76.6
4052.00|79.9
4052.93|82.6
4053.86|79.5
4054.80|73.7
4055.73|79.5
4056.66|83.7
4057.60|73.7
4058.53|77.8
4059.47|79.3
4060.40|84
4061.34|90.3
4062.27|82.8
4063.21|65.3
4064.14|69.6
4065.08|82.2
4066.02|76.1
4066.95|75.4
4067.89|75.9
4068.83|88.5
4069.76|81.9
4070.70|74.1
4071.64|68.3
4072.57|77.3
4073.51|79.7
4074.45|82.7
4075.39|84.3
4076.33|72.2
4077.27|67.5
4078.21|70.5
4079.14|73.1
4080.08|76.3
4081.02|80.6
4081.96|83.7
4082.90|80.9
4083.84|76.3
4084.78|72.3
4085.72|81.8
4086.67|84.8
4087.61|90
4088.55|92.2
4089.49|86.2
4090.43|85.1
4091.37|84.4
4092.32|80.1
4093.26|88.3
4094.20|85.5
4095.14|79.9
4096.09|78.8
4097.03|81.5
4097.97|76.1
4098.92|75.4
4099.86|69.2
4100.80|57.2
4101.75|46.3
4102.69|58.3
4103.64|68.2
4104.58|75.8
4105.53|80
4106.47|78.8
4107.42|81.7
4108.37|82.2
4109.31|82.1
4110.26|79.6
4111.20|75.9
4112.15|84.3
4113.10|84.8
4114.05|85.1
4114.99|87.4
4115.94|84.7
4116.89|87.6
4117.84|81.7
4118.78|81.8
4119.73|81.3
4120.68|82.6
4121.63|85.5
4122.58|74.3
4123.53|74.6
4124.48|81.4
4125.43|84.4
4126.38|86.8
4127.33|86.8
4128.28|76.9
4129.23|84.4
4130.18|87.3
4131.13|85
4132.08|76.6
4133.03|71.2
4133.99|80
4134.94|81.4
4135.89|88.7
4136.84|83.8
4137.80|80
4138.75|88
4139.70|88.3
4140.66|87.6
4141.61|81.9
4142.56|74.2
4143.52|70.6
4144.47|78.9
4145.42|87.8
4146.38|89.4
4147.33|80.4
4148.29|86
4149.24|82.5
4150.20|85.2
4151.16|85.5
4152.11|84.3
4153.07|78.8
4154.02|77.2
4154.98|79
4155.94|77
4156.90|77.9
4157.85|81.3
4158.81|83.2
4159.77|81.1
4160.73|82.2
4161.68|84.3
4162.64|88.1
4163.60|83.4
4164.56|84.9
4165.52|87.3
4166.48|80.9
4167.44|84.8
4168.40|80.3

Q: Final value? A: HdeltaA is 0.1 angstroms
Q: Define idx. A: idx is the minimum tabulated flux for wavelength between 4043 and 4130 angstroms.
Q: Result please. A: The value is 46.3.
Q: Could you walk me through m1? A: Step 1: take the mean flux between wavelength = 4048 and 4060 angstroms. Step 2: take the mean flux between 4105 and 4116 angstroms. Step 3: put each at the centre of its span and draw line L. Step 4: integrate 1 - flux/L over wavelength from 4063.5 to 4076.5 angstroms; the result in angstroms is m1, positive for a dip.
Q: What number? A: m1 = 0.5 angstroms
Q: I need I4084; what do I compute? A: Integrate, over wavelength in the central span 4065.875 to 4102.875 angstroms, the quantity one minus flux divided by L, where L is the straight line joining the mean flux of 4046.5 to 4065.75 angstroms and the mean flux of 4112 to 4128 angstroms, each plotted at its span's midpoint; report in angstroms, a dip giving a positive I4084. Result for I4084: 1.6 angstroms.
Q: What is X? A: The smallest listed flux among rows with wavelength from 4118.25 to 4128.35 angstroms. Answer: 74.3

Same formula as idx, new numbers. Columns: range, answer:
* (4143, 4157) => 70.6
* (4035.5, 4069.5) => 57.3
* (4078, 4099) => 70.5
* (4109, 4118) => 75.9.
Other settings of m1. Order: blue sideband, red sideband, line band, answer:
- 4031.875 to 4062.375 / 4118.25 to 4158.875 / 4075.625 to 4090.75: 0.0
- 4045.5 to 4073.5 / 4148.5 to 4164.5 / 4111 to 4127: -0.4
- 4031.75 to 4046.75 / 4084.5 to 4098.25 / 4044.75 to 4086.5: 0.9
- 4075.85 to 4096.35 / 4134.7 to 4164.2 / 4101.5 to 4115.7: 0.7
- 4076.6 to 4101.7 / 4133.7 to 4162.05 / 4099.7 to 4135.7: 0.6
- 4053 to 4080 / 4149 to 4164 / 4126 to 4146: -0.3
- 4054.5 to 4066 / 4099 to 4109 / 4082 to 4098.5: -2.2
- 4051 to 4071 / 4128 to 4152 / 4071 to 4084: 0.5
